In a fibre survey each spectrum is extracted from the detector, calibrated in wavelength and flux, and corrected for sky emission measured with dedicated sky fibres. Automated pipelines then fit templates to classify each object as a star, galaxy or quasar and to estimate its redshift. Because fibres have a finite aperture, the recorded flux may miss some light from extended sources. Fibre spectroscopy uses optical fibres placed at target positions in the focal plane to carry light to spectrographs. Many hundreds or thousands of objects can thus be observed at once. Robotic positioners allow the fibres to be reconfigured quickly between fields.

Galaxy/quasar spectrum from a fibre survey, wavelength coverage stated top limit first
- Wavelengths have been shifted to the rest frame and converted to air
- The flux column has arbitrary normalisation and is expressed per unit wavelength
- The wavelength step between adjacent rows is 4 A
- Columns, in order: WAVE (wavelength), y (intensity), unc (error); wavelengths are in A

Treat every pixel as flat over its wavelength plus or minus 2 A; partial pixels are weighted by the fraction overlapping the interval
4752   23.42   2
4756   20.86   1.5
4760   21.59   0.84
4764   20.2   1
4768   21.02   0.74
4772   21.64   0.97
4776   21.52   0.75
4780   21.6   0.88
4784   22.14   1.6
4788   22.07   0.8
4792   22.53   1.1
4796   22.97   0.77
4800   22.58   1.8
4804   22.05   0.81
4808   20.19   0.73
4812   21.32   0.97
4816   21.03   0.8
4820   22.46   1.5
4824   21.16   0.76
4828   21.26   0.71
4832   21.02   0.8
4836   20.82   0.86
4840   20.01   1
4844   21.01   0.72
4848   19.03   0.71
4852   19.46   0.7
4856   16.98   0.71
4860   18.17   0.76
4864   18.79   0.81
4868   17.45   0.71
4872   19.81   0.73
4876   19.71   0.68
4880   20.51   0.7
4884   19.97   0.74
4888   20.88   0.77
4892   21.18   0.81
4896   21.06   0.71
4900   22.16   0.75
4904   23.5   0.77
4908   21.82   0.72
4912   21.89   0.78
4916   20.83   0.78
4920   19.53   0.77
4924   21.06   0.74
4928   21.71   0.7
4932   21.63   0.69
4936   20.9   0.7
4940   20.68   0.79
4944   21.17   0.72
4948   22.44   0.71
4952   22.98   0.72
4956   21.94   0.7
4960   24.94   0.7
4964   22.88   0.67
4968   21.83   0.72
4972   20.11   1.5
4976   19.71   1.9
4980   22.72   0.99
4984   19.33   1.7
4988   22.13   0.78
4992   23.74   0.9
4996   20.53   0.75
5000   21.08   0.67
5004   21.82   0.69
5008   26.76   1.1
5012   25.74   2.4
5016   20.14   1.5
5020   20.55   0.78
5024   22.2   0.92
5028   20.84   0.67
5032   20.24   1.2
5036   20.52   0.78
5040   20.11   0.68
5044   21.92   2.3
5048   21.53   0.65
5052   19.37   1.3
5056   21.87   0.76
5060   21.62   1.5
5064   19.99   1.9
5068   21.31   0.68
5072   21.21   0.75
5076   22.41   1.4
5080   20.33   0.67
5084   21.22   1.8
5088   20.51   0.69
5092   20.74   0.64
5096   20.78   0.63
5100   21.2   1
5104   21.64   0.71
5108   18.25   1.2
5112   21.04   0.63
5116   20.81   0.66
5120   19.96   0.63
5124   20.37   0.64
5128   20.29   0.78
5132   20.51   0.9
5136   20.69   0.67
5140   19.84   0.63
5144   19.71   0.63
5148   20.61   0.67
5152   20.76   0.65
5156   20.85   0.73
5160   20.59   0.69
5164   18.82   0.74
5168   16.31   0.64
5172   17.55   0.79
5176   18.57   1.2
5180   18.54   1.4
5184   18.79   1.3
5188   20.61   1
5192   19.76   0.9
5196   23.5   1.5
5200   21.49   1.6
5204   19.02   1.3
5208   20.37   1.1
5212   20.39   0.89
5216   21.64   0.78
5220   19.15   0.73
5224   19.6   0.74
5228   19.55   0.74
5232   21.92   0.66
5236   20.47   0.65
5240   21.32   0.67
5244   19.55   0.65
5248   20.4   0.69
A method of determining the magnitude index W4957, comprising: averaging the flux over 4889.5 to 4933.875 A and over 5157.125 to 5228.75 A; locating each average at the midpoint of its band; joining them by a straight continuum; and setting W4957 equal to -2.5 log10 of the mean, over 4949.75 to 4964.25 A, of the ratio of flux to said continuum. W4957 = -0.10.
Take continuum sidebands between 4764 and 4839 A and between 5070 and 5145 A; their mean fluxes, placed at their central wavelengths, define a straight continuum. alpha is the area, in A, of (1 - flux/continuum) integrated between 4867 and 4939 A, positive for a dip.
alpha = 1.2 A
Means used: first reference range 21.6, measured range 20.9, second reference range 20.6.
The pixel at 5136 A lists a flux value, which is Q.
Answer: 20.69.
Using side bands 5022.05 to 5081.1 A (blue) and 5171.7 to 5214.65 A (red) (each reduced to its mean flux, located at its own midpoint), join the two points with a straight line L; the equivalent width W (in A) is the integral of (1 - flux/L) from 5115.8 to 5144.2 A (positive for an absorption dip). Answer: 0.3 A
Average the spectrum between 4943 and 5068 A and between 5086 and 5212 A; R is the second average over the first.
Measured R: 0.93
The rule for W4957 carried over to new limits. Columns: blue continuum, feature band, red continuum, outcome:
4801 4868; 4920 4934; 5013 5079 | -0.03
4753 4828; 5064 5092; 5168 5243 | -0.03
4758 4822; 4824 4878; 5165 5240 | 0.10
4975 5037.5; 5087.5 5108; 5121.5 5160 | 0.01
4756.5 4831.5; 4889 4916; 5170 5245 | -0.03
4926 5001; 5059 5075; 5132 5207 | -0.02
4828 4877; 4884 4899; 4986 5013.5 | -0.03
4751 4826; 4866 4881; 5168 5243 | 0.11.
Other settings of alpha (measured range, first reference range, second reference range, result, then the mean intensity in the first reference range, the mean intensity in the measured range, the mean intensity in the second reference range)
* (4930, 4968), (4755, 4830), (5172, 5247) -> -2.0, 21.6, 22.2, 20.2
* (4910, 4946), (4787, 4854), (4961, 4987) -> 0.4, 21.2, 21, 21.3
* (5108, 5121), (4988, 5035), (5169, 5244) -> 0.5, 22.1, 20.3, 20.1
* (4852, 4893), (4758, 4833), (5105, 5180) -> 3.6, 21.6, 19.3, 19.7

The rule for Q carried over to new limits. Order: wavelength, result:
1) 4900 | 22.16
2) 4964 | 22.88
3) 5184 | 18.79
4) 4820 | 22.46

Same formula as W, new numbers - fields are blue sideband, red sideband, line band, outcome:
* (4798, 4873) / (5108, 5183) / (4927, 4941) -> -0.8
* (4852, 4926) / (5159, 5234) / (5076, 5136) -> -2.1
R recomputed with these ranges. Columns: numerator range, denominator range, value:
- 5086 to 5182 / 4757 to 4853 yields 0.94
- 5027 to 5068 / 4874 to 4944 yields 0.99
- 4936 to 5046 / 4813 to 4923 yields 1.07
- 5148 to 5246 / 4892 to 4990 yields 0.92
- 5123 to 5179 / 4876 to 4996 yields 0.91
